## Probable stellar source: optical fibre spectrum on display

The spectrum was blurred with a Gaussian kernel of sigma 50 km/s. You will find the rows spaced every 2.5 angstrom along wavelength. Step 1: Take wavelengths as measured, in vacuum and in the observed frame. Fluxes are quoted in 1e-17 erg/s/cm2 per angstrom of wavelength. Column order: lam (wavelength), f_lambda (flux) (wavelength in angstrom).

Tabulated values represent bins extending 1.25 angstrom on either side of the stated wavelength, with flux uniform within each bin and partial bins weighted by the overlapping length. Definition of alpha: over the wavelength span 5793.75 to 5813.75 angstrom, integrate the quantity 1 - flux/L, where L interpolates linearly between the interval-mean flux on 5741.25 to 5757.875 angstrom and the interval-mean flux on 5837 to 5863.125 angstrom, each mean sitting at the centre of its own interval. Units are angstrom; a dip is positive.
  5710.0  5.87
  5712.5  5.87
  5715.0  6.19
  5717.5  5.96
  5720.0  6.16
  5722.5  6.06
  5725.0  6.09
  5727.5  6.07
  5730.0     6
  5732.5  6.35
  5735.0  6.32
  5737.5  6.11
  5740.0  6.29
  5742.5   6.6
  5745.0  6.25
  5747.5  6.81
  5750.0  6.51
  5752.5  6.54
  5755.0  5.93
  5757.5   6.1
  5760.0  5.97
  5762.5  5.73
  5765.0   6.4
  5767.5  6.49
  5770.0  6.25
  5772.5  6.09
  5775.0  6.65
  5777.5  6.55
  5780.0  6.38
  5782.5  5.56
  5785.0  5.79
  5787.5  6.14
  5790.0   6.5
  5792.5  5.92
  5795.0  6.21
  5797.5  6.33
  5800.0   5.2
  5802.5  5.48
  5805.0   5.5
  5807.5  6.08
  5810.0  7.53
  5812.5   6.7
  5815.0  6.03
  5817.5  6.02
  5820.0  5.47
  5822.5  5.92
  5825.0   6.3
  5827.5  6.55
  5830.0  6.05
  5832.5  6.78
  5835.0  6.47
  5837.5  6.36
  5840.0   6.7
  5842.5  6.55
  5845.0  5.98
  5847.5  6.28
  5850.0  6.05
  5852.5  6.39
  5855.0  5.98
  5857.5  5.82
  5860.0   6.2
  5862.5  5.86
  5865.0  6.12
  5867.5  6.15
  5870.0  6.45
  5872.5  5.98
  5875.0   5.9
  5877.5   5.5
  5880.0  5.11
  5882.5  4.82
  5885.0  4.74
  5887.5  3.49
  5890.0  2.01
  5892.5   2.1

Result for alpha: 0.5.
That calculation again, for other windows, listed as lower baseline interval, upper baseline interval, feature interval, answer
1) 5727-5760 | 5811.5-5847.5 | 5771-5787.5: 0.3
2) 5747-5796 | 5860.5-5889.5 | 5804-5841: -3.1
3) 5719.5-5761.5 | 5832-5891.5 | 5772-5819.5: -1.0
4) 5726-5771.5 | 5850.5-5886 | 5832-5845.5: -1.3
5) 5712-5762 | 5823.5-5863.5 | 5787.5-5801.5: 0.5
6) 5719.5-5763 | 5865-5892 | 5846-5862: -2.8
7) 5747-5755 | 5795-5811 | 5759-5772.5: 0.4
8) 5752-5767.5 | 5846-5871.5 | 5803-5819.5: -0.3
